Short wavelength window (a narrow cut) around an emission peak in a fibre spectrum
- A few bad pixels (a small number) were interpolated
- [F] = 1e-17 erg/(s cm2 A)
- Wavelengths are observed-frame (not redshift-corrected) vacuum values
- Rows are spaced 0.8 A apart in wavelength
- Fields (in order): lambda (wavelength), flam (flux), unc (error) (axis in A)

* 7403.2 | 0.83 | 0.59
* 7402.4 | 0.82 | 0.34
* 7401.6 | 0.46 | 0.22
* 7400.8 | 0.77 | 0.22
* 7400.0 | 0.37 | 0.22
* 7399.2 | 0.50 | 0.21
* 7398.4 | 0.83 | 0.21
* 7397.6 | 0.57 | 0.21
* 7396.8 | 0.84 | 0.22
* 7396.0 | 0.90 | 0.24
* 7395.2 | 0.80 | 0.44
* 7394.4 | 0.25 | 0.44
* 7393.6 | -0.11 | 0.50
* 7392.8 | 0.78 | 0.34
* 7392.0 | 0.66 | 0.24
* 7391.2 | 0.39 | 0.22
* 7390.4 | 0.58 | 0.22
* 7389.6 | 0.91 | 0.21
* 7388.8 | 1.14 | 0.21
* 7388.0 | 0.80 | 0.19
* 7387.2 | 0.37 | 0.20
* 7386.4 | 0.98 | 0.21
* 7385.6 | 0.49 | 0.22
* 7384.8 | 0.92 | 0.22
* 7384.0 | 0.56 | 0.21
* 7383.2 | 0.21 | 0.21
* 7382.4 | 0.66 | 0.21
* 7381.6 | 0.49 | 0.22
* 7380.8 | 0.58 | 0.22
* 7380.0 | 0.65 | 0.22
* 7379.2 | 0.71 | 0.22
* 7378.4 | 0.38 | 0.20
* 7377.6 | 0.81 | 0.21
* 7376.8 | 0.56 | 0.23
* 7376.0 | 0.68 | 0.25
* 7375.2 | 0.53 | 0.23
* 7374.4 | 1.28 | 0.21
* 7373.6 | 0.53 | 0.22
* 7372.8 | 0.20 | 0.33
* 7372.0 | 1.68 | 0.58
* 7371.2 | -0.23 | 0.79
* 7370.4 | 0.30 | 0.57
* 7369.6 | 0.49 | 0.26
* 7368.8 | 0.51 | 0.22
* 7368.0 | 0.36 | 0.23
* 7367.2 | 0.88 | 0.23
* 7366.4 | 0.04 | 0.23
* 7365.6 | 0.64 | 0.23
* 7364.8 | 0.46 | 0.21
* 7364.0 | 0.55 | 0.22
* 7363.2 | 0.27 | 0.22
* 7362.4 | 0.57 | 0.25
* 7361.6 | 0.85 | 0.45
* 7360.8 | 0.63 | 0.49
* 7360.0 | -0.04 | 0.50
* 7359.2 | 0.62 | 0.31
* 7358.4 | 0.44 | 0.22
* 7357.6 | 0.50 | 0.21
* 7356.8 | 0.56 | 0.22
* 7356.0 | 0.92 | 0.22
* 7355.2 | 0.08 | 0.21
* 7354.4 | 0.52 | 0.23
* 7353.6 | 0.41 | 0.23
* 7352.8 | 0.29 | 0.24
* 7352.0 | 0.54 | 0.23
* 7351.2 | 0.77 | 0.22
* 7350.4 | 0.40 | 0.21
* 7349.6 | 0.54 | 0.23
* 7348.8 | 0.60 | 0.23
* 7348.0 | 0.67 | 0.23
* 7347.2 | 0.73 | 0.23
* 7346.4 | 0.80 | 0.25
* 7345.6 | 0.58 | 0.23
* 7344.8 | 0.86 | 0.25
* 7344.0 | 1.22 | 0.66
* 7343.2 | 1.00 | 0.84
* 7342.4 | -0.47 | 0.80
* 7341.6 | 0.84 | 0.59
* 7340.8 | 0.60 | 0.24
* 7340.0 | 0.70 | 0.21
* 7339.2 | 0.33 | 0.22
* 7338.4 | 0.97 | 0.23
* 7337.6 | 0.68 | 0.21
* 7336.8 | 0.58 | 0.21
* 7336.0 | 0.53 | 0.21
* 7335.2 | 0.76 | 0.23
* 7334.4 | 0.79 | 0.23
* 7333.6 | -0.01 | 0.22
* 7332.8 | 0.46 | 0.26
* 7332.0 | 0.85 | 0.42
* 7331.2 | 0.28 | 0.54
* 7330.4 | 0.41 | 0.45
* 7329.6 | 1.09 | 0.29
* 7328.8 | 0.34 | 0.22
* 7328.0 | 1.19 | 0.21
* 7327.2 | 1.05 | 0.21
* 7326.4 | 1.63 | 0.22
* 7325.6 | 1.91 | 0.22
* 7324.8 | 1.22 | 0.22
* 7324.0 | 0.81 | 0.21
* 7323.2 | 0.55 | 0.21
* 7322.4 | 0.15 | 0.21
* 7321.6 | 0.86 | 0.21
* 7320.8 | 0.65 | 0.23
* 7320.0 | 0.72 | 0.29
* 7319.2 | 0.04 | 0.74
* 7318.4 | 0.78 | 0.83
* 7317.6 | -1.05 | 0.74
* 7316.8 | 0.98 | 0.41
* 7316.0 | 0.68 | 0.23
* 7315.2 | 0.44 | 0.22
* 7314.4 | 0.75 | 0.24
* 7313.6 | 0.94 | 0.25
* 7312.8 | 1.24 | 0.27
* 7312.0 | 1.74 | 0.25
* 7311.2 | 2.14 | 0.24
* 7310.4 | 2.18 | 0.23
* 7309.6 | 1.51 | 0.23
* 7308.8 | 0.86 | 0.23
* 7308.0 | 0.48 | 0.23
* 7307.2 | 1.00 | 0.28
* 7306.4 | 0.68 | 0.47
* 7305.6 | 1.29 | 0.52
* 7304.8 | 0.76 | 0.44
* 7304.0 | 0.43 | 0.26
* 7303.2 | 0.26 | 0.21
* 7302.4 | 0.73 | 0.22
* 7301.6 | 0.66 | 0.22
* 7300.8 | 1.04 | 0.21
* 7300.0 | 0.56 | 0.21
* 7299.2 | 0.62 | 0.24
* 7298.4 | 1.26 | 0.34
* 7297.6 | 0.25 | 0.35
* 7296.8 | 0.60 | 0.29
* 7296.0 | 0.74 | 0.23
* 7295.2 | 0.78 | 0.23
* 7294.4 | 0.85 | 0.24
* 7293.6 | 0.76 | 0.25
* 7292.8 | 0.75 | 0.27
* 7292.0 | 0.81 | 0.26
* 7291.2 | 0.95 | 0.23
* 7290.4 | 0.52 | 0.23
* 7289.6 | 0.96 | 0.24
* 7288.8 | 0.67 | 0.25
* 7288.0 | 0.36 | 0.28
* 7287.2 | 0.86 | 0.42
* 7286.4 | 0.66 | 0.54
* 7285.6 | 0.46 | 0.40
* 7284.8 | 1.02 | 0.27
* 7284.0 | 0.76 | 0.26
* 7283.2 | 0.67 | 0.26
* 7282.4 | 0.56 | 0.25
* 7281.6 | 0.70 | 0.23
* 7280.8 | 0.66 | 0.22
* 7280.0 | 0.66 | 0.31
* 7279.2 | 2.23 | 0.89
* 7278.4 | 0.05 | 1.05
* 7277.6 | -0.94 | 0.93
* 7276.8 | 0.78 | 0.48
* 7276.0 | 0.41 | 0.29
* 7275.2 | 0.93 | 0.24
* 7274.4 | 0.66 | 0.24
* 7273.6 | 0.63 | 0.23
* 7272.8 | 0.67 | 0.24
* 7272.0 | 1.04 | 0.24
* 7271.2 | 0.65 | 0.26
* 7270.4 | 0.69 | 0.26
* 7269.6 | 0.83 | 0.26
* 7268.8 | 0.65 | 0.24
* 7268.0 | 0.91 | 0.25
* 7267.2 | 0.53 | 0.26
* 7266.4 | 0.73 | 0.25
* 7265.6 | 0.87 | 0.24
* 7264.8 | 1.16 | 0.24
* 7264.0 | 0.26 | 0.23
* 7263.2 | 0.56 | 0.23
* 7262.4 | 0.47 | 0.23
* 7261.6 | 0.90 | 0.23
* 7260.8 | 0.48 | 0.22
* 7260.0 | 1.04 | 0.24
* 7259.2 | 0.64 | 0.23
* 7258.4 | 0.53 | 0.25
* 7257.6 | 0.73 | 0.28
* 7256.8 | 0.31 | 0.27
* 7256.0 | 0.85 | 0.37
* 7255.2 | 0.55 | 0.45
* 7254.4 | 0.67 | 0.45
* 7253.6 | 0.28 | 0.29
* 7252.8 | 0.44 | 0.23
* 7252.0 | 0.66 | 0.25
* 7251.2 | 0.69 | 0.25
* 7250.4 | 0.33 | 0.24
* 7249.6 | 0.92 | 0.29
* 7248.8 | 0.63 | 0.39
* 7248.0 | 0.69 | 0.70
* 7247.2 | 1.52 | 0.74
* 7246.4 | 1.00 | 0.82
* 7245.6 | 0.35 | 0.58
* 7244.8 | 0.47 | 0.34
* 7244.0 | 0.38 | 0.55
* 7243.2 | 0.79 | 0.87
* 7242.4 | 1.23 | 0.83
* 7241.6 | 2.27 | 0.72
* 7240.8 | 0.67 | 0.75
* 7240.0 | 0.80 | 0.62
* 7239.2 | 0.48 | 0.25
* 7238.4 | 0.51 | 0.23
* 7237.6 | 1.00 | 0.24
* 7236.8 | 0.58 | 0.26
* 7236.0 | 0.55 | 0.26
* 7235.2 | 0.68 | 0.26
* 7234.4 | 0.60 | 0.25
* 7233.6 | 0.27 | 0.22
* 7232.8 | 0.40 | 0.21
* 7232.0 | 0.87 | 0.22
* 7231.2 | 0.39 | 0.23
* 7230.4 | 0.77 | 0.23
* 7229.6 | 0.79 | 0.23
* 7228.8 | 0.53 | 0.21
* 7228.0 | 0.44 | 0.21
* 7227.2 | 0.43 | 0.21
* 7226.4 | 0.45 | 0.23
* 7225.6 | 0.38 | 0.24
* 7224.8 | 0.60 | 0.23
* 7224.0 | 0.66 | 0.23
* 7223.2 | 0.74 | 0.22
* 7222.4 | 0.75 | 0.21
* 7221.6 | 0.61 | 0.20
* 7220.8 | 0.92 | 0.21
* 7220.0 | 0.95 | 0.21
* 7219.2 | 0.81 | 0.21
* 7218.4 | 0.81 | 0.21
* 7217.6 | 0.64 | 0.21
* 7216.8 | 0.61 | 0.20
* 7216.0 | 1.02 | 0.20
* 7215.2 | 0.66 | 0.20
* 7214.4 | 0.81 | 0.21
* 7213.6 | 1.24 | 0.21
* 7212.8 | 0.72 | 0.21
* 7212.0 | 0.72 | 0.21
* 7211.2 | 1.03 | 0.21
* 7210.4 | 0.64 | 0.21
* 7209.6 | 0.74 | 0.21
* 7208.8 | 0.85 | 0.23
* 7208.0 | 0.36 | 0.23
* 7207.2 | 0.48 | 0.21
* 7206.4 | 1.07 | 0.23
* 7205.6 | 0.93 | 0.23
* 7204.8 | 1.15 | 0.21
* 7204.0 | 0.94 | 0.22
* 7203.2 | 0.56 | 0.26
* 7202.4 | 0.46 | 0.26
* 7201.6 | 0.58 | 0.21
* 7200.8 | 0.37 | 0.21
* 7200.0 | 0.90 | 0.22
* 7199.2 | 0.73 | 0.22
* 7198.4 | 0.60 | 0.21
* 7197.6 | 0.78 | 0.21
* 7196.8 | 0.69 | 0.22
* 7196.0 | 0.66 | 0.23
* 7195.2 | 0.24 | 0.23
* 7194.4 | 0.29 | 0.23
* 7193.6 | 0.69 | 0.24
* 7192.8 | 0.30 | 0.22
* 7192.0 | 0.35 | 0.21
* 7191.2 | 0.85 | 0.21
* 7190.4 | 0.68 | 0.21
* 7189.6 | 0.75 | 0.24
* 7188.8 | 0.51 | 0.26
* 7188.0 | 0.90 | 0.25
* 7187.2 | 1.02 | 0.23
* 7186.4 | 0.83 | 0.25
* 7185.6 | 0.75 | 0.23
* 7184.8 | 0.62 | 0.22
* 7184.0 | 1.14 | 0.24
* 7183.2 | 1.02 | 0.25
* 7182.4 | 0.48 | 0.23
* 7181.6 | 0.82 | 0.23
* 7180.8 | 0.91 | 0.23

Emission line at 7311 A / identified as [S II]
